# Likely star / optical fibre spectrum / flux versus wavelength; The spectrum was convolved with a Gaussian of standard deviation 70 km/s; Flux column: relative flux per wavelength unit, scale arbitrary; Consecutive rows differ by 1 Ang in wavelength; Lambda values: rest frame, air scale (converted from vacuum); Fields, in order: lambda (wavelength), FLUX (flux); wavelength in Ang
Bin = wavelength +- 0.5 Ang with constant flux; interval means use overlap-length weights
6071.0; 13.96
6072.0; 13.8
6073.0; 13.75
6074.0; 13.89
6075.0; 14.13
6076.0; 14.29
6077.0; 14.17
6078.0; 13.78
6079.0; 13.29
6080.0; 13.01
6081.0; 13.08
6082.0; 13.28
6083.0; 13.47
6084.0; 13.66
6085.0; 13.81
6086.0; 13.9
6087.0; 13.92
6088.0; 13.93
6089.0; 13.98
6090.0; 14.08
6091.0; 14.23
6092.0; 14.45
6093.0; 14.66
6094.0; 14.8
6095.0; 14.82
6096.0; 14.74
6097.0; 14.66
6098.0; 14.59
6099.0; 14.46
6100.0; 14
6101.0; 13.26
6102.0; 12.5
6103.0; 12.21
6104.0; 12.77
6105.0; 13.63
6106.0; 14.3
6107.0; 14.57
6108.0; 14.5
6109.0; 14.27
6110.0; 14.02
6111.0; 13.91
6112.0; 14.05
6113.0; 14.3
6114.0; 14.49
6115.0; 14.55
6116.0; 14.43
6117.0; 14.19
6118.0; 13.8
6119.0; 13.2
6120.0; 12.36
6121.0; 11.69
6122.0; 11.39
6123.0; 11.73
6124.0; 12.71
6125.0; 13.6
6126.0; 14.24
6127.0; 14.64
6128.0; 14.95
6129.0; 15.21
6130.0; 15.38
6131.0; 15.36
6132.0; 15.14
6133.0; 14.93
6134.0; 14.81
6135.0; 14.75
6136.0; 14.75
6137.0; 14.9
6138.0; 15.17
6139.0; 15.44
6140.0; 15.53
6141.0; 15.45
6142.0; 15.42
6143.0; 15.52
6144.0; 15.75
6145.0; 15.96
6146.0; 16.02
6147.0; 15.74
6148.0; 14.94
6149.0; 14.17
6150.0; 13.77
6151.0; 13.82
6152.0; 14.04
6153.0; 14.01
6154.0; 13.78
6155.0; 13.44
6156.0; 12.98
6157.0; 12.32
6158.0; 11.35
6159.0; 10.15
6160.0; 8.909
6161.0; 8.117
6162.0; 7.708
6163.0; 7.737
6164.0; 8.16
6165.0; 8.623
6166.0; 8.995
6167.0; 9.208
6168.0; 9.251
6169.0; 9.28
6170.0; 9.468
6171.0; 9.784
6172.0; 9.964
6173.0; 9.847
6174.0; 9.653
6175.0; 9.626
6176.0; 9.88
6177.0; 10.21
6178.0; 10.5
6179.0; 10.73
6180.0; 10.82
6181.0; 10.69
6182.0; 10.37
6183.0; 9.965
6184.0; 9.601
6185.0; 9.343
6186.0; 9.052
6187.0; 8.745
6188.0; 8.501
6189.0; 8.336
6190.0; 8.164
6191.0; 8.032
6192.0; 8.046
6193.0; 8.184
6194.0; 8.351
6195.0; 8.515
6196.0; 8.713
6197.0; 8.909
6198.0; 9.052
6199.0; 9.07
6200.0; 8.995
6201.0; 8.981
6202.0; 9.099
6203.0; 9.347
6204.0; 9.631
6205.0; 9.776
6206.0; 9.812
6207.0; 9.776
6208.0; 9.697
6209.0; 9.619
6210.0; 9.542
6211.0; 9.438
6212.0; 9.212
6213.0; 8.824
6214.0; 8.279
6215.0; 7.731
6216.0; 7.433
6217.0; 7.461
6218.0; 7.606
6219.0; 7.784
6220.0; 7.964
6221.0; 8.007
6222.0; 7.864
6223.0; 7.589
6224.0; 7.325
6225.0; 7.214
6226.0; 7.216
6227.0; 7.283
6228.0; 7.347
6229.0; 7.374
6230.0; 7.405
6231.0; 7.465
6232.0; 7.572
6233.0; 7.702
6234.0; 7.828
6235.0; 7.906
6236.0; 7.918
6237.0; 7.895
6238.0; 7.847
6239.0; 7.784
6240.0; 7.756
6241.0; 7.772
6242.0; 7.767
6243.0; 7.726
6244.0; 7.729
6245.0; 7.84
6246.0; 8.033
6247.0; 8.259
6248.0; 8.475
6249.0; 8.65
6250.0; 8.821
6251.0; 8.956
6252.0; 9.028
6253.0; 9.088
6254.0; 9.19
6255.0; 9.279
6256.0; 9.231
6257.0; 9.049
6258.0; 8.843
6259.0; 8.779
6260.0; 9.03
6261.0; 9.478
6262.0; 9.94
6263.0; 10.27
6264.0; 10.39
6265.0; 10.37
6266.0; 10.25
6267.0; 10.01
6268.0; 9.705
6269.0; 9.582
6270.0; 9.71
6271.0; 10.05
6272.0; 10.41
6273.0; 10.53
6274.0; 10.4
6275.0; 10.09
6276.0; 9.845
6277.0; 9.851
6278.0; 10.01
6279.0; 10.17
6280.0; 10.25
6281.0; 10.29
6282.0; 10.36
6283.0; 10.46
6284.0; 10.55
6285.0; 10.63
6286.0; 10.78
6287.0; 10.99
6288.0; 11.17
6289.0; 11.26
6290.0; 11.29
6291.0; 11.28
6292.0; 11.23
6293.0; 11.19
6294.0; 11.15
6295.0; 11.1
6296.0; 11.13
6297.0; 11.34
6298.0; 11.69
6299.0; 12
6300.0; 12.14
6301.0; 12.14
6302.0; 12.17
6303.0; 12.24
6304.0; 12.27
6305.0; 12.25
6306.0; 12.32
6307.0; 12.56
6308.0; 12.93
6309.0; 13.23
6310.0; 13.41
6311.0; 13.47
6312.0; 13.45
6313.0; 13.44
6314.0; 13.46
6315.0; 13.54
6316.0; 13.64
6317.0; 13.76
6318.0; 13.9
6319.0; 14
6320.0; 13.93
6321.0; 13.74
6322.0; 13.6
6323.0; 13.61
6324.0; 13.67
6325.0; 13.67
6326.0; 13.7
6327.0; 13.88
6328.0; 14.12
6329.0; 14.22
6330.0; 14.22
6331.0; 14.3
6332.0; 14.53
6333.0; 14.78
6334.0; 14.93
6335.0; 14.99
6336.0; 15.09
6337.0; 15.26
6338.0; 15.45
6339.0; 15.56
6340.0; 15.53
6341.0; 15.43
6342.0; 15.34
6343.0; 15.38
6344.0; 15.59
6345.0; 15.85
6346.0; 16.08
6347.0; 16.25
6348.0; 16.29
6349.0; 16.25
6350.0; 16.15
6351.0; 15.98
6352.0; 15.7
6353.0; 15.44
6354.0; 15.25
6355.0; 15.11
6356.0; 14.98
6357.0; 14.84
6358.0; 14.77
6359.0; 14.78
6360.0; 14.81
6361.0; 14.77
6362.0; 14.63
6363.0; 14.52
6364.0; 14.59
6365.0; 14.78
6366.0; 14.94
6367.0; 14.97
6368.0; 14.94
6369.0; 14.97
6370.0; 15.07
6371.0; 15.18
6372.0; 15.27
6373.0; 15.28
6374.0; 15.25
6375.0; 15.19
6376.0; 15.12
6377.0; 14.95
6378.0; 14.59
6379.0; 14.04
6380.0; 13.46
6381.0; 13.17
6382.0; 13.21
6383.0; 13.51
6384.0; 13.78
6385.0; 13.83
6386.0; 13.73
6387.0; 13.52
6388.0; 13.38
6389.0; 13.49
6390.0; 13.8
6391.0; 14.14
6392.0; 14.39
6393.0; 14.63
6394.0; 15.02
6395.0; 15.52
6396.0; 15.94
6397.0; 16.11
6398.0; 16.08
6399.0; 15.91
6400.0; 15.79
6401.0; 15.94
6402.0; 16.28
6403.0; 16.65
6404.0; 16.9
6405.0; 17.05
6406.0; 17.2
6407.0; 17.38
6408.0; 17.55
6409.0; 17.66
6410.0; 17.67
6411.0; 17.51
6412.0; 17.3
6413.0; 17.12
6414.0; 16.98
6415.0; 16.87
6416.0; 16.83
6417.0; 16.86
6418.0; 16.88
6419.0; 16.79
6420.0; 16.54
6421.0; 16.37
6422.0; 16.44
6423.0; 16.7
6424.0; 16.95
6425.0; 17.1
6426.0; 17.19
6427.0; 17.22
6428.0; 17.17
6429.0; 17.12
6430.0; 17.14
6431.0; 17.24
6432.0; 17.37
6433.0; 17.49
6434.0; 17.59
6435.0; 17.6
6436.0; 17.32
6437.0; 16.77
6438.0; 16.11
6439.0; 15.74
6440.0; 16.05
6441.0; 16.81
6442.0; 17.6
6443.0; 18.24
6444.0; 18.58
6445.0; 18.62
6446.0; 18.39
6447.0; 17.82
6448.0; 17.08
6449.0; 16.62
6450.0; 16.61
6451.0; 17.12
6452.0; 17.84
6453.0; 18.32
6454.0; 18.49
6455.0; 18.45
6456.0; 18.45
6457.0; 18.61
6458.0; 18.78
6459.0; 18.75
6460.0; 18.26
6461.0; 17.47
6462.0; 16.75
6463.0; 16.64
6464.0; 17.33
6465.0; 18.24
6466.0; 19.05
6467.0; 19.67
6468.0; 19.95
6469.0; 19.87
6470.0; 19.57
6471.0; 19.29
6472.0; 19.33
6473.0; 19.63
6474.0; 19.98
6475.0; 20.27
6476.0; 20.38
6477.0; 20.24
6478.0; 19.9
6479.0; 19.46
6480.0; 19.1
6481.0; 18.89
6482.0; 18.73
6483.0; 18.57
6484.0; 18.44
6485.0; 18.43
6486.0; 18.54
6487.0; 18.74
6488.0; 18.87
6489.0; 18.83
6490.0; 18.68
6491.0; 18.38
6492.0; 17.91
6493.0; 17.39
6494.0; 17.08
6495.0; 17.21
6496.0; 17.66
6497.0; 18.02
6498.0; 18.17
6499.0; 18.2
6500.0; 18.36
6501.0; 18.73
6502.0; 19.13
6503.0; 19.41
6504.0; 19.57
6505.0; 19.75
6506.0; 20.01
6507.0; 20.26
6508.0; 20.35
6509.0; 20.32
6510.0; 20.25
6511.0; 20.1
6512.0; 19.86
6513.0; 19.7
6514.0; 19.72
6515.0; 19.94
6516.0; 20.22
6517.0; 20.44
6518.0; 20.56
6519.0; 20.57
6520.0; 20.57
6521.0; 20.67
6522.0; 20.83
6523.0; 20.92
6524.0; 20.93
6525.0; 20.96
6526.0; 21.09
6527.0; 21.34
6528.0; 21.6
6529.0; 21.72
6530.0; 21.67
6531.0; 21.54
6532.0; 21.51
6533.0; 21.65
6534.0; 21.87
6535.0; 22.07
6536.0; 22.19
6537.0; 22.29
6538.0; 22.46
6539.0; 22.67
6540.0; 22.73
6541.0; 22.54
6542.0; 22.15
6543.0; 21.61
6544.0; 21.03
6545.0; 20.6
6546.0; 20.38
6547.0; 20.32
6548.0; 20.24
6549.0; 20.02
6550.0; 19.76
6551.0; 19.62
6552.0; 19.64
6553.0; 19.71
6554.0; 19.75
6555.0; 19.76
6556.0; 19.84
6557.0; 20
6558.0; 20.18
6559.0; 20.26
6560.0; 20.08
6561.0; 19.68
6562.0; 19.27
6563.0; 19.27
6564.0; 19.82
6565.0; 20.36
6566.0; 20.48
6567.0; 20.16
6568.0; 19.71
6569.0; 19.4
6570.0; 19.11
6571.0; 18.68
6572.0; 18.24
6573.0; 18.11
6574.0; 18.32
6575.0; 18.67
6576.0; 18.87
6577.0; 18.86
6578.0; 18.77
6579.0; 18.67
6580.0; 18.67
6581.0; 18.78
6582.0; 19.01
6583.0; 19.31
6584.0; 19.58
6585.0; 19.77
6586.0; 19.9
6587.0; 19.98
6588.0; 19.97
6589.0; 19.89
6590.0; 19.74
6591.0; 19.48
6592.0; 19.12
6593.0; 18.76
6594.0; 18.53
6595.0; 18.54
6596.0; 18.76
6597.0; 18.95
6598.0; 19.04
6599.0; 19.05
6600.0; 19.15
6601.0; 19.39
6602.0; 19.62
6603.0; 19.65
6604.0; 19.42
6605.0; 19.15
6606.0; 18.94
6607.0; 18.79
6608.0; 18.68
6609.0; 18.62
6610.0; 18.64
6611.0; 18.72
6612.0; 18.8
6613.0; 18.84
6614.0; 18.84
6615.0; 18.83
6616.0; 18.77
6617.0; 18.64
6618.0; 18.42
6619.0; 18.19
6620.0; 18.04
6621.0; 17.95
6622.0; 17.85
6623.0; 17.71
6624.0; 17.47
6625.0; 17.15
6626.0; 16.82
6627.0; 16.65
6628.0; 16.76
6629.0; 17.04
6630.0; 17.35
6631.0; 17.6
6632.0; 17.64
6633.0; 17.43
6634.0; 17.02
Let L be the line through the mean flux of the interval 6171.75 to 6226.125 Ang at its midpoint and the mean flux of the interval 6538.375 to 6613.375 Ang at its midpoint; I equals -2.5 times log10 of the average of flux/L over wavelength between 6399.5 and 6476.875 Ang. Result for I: -0.13 mag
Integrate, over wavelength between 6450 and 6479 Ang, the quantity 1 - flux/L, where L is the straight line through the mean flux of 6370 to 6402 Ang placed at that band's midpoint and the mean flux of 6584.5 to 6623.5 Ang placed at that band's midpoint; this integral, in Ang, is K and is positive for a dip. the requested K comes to -4.6 Ang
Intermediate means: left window 14.7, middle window 18.8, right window 19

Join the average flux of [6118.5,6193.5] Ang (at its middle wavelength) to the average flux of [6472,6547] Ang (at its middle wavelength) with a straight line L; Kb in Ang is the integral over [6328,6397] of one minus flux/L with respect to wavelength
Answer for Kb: 7.4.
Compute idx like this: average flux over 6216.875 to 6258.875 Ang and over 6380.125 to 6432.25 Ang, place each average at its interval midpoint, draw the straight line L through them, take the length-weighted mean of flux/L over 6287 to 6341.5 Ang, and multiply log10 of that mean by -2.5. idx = -0.13 mag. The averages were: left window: 8.03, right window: 16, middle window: 13.2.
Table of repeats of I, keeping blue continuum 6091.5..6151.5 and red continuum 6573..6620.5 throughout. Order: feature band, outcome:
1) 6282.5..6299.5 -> 0.39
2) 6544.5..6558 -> -0.08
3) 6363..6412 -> 0.12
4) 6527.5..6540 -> -0.19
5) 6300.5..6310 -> 0.28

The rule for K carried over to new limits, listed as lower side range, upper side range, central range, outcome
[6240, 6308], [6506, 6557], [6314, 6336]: -3.2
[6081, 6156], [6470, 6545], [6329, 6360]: 4.0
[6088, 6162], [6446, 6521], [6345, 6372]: 3.0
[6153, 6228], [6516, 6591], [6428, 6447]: -0.7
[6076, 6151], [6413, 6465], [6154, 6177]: 7.6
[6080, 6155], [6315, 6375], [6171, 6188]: 5.3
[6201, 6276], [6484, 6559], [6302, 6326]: -3.1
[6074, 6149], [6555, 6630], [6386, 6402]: 1.9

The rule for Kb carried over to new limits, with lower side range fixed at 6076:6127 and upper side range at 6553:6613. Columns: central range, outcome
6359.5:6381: 2.6 Ang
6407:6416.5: 0.0 Ang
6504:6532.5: -3.2 Ang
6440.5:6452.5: 0.1 Ang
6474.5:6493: -0.9 Ang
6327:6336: 1.0 Ang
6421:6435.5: 0.3 Ang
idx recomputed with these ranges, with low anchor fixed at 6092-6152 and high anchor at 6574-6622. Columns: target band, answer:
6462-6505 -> -0.056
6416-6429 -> 0.025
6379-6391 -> 0.237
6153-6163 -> 0.316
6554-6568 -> -0.074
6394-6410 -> 0.035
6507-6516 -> -0.110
